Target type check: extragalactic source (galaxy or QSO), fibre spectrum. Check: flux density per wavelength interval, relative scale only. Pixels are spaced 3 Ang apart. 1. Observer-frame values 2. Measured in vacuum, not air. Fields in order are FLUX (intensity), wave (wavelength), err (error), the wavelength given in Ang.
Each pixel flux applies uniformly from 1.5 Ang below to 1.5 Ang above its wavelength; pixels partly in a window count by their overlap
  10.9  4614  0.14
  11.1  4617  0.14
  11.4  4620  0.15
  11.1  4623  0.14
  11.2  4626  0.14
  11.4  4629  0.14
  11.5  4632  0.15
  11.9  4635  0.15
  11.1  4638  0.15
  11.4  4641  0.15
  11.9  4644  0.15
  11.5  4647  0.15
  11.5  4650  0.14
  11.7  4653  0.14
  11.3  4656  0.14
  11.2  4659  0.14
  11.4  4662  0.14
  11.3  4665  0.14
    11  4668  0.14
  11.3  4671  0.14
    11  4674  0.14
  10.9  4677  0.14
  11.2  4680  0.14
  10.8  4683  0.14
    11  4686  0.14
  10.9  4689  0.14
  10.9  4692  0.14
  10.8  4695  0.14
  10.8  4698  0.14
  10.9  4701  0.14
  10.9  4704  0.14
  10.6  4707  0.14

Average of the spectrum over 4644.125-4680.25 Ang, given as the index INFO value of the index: 11.3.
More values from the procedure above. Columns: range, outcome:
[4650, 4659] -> 11.4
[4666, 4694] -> 11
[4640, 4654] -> 11.6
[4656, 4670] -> 11.2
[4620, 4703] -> 11.2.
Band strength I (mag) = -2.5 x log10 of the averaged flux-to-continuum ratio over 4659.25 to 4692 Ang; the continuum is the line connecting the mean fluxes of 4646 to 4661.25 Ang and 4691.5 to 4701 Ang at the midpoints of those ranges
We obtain 0.00 mag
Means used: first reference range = 11.4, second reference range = 10.8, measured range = 11.1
